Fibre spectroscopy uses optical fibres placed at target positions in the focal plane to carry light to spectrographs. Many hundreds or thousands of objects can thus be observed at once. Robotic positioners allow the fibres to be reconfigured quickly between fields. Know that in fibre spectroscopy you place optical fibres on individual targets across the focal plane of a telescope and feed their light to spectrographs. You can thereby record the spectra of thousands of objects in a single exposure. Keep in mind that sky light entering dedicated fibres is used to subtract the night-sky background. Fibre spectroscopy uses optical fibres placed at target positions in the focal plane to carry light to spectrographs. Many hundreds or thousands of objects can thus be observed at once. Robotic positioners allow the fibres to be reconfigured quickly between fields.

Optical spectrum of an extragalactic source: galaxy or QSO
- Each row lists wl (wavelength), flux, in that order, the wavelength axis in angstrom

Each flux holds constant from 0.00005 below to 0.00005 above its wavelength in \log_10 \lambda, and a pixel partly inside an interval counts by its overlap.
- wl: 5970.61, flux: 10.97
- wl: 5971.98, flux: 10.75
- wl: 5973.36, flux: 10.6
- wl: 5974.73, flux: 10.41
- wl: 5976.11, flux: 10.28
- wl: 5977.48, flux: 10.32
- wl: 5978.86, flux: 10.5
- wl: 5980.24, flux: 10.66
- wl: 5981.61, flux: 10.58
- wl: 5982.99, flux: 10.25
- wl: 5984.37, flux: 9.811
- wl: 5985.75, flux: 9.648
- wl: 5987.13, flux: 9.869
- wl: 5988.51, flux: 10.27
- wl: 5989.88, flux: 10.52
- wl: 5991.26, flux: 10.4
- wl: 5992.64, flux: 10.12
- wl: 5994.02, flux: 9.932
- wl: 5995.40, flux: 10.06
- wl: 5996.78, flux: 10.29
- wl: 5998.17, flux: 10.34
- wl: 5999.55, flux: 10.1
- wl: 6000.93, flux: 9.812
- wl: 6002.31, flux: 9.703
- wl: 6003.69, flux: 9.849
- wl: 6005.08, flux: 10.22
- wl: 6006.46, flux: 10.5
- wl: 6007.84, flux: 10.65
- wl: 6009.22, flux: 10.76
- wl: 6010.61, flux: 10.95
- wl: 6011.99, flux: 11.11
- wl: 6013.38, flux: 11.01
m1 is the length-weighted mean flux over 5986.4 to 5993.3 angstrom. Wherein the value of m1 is 10.2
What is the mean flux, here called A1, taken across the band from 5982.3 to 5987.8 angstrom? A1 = 9.88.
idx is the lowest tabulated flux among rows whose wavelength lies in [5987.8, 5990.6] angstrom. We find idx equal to 10.27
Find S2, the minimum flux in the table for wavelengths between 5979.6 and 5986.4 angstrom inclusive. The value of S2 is 9.648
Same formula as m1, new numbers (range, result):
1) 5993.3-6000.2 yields 10.1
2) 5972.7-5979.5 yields 10.4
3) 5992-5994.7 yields 10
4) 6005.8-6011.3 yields 10.7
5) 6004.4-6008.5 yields 10.5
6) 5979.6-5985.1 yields 10.3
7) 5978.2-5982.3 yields 10.6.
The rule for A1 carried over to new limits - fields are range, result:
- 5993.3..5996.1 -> 10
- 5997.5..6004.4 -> 9.96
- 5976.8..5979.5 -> 10.4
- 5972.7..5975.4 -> 10.5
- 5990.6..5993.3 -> 10.3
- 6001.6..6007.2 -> 10.1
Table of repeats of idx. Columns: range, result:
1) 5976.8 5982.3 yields 10.32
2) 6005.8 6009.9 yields 10.5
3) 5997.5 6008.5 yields 9.703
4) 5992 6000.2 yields 9.932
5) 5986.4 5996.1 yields 9.869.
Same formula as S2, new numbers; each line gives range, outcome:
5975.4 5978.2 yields 10.28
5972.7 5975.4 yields 10.41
